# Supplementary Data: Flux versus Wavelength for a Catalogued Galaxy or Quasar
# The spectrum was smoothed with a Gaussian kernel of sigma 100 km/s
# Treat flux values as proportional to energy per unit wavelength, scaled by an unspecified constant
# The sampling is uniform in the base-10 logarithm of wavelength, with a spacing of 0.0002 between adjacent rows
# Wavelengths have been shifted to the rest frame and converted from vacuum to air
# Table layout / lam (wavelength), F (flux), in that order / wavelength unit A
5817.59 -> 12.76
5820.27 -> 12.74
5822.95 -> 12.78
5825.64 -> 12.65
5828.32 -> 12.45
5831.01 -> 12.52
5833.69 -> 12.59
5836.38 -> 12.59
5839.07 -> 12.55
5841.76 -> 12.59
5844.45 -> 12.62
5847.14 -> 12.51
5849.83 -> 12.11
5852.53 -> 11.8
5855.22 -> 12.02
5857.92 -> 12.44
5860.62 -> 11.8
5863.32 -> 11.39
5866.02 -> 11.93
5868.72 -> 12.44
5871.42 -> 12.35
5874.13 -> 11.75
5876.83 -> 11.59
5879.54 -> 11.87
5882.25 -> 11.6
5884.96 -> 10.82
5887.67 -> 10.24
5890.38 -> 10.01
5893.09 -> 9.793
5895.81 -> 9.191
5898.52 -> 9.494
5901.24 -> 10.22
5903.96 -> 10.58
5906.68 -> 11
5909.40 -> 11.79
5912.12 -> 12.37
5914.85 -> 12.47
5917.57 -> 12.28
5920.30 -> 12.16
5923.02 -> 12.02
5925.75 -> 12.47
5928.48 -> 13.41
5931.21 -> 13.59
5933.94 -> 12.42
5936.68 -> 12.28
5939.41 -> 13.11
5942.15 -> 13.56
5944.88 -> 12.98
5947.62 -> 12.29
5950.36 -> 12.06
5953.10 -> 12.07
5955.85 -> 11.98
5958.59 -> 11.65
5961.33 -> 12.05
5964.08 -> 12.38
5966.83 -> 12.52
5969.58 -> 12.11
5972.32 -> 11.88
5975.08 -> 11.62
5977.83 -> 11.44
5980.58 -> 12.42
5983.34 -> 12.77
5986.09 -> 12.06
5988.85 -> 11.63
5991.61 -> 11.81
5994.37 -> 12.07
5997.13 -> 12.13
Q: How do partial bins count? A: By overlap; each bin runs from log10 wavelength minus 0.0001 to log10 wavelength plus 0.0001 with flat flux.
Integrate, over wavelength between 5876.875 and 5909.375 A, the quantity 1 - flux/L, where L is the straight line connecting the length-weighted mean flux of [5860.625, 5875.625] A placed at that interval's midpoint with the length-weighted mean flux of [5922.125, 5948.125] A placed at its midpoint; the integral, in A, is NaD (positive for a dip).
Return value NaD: 4.61 A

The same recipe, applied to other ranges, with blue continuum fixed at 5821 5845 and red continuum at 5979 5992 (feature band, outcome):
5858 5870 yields 0.5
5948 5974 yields 0.3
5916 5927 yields 0.1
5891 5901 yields 2.3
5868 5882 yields 0.6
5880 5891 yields 1.4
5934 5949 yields -0.6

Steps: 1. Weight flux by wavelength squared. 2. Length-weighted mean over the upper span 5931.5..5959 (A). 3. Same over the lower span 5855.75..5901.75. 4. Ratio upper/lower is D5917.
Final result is 1.15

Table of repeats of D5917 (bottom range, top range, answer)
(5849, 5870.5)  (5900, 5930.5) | 1.01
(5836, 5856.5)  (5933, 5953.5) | 1.06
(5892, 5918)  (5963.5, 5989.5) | 1.14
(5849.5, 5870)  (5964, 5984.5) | 1.05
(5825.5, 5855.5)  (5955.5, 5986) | 1.02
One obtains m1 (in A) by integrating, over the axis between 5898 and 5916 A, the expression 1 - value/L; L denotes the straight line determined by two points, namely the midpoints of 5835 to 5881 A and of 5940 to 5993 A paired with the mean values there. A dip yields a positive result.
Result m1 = 1.4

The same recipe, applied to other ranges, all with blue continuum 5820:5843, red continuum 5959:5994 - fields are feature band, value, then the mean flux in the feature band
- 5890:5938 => 2.8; 11.6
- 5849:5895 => 3.5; 11.5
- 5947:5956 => 0.0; 12.1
